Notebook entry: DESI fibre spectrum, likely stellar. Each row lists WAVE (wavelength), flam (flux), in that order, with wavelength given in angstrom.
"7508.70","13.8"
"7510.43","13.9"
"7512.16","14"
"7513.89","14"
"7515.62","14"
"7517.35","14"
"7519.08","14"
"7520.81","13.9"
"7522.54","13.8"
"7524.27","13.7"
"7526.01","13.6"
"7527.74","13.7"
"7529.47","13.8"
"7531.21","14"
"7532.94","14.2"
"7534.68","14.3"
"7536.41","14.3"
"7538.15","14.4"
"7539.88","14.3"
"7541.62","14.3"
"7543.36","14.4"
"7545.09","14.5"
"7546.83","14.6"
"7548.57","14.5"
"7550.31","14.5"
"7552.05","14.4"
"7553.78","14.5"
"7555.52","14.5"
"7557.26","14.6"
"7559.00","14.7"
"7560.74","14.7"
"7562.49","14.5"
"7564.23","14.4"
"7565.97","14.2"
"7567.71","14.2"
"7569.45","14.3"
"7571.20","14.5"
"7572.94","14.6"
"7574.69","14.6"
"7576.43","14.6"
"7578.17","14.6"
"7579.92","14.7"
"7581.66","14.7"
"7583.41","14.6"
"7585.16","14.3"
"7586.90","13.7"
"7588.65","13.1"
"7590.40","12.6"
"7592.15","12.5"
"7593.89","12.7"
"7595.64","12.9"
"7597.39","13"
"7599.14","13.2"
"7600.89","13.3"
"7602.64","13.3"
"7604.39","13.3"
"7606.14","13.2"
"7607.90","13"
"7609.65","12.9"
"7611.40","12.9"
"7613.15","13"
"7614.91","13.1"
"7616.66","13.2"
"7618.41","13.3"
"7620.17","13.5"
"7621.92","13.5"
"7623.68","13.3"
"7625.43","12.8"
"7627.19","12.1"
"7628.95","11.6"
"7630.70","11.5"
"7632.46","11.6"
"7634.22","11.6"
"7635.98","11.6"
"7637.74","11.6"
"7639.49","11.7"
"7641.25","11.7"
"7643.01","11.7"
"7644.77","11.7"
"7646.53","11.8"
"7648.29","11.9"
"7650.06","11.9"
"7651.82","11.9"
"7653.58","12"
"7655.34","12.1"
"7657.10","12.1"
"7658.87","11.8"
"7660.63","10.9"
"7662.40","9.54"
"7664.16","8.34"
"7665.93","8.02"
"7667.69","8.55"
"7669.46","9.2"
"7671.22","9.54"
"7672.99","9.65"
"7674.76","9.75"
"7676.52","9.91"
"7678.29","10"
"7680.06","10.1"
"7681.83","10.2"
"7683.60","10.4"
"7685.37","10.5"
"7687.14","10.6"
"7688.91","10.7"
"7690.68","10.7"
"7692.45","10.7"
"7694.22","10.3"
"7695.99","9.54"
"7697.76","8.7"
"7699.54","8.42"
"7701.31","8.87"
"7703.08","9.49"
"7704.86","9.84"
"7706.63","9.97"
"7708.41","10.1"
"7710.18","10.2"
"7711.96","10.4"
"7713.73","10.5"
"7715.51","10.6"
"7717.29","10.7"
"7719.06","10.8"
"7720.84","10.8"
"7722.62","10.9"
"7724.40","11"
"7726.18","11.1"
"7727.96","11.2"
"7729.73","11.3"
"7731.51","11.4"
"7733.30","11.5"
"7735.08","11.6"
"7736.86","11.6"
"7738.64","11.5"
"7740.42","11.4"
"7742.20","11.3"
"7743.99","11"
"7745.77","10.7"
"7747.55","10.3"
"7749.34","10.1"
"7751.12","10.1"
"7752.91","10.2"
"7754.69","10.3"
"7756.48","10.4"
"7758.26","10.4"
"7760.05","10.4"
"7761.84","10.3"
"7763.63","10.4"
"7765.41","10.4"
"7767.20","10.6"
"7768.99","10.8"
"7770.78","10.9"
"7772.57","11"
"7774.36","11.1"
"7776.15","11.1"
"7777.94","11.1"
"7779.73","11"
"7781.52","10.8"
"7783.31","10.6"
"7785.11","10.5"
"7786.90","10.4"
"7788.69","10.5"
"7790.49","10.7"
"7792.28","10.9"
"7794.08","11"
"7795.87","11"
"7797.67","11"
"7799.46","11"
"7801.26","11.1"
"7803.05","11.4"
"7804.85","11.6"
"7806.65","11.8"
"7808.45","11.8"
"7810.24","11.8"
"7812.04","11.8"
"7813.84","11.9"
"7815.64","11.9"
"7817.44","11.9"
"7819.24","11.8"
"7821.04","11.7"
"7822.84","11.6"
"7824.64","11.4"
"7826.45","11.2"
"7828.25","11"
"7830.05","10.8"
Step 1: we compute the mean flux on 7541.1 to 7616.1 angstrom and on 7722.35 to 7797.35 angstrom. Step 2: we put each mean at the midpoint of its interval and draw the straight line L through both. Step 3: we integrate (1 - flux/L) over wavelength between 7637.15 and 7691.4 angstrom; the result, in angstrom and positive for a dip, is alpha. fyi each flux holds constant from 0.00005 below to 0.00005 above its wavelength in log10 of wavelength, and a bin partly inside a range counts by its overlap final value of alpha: 7.9 angstrom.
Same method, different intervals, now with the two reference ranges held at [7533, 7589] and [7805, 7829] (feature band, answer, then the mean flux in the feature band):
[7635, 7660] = 3.10 angstrom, 11.8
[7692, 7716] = 5.73 angstrom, 9.8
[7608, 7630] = 1.39 angstrom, 12.9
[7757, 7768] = 1.65 angstrom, 10.4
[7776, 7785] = 0.89 angstrom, 10.9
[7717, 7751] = 4.09 angstrom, 11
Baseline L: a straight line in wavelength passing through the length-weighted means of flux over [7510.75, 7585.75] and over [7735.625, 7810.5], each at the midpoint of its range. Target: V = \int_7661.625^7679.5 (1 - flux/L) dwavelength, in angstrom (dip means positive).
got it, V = 4.5 angstrom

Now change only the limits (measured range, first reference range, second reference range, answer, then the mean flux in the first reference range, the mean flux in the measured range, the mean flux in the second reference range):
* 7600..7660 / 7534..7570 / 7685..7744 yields 0.92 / 14.4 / 12.4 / 10.6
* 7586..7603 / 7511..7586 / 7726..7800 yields 0.67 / 14.3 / 13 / 10.8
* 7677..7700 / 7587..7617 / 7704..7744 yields 2.85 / 13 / 10.1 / 10.9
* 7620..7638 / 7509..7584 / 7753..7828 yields 1.34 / 14.3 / 12.2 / 11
